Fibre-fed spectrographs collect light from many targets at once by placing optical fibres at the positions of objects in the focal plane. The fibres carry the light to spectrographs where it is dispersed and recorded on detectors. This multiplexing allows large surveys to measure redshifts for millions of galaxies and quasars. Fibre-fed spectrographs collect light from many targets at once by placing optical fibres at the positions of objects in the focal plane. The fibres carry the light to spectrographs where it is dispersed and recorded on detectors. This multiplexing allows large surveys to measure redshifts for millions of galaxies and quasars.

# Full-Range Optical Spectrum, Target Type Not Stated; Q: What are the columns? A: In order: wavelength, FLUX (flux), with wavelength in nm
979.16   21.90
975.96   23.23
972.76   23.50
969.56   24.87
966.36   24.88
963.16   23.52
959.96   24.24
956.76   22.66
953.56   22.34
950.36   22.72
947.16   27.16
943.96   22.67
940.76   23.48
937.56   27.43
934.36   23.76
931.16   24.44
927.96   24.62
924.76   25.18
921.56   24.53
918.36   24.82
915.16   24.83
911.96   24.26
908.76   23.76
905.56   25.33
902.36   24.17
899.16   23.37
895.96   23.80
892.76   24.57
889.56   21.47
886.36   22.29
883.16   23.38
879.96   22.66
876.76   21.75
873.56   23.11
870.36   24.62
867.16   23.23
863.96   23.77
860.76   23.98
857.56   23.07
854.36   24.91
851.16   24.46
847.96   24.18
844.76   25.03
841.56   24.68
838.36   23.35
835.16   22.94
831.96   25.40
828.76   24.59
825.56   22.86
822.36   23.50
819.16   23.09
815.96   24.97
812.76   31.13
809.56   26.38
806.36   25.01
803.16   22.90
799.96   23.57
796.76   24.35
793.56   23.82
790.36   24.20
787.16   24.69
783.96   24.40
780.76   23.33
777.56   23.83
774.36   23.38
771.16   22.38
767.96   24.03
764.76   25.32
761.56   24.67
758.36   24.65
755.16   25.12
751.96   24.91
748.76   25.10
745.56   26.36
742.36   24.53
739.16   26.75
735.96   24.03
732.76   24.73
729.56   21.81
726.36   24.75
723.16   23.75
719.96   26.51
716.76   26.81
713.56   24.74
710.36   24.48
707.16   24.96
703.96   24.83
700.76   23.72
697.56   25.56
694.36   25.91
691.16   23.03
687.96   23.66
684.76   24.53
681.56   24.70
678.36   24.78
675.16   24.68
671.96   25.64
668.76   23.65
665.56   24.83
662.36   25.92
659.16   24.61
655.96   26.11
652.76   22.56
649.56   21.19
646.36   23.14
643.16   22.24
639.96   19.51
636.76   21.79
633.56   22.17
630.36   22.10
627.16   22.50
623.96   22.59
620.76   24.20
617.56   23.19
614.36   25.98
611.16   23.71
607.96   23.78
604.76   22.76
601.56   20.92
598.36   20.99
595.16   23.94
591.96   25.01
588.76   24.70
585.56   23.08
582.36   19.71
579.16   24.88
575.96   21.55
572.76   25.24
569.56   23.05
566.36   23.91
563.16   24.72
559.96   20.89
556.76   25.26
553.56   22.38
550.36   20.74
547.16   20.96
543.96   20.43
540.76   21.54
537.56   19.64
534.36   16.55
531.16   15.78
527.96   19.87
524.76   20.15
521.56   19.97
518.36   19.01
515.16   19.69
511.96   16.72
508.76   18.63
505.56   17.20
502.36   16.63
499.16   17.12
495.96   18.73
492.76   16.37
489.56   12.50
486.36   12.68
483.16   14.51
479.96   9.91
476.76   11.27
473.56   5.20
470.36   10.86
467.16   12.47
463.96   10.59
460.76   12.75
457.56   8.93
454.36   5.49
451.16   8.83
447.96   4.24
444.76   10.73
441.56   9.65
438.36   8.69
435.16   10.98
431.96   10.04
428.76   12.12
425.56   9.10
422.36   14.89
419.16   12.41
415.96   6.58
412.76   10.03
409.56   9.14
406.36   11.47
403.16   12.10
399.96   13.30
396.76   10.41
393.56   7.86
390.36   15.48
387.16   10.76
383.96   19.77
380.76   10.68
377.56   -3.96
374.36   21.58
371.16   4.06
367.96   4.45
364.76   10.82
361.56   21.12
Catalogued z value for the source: 0.24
